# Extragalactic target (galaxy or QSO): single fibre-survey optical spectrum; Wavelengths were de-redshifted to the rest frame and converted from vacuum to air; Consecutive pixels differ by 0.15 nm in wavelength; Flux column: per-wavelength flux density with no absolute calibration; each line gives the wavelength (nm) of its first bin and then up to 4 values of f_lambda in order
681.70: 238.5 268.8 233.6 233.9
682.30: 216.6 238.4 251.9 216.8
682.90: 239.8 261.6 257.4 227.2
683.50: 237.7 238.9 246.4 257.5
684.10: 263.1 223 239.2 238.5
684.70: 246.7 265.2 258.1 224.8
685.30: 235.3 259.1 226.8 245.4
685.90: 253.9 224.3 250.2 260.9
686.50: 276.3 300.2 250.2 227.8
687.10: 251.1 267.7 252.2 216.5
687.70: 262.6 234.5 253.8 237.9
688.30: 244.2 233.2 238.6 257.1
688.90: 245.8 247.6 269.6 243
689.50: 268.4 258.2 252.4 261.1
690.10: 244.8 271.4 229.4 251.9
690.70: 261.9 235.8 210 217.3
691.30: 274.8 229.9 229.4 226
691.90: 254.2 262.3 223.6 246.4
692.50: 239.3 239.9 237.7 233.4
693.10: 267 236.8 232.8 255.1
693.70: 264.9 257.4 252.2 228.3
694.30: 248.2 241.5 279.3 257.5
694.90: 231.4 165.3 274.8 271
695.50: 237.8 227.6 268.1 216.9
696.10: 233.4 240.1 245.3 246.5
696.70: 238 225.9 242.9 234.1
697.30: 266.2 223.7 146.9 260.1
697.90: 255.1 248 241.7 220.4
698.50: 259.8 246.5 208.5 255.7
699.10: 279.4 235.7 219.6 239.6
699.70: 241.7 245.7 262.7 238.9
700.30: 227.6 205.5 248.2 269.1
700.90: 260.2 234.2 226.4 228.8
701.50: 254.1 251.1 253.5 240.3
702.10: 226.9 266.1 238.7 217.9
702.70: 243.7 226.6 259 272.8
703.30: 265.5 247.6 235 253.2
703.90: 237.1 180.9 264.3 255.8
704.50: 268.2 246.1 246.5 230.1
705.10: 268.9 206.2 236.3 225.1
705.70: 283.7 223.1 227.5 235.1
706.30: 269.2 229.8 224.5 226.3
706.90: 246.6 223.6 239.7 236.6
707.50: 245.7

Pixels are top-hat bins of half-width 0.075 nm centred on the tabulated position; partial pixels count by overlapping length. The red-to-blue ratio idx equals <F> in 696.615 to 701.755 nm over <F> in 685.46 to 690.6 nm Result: 0.96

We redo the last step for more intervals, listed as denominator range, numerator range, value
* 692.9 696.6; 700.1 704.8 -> 1.00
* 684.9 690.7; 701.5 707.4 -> 0.97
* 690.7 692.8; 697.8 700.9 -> 1.02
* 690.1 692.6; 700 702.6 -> 1.00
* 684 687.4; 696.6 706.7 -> 0.97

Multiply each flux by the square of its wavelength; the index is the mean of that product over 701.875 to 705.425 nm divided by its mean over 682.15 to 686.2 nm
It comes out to 1.1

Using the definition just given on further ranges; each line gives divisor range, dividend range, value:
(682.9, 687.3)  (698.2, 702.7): 1.02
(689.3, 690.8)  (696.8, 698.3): 0.94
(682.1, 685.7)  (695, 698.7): 1.02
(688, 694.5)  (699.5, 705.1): 1.02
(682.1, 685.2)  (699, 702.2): 1.05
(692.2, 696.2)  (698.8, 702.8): 1.01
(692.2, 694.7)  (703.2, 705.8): 1.02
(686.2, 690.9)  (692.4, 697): 0.98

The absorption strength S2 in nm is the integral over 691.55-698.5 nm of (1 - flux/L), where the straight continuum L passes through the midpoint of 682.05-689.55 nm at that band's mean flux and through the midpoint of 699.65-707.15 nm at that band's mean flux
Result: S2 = 0.085 nm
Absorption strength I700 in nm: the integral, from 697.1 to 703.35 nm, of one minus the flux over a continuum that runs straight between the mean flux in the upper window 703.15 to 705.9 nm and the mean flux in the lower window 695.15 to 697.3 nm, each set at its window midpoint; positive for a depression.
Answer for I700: 0.056 nm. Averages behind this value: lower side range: 243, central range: 242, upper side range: 244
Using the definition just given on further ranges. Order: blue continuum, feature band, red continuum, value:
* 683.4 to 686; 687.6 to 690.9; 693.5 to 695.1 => -0.074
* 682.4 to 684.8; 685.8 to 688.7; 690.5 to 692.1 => -0.088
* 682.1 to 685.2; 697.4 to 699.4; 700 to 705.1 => 0.056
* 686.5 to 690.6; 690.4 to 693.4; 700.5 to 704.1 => 0.107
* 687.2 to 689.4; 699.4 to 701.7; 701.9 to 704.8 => 0.034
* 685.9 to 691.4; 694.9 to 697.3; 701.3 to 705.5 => 0.078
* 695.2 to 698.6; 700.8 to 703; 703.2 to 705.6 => -0.003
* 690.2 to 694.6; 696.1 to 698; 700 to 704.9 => 0.065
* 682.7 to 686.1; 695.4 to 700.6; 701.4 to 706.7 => 0.106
